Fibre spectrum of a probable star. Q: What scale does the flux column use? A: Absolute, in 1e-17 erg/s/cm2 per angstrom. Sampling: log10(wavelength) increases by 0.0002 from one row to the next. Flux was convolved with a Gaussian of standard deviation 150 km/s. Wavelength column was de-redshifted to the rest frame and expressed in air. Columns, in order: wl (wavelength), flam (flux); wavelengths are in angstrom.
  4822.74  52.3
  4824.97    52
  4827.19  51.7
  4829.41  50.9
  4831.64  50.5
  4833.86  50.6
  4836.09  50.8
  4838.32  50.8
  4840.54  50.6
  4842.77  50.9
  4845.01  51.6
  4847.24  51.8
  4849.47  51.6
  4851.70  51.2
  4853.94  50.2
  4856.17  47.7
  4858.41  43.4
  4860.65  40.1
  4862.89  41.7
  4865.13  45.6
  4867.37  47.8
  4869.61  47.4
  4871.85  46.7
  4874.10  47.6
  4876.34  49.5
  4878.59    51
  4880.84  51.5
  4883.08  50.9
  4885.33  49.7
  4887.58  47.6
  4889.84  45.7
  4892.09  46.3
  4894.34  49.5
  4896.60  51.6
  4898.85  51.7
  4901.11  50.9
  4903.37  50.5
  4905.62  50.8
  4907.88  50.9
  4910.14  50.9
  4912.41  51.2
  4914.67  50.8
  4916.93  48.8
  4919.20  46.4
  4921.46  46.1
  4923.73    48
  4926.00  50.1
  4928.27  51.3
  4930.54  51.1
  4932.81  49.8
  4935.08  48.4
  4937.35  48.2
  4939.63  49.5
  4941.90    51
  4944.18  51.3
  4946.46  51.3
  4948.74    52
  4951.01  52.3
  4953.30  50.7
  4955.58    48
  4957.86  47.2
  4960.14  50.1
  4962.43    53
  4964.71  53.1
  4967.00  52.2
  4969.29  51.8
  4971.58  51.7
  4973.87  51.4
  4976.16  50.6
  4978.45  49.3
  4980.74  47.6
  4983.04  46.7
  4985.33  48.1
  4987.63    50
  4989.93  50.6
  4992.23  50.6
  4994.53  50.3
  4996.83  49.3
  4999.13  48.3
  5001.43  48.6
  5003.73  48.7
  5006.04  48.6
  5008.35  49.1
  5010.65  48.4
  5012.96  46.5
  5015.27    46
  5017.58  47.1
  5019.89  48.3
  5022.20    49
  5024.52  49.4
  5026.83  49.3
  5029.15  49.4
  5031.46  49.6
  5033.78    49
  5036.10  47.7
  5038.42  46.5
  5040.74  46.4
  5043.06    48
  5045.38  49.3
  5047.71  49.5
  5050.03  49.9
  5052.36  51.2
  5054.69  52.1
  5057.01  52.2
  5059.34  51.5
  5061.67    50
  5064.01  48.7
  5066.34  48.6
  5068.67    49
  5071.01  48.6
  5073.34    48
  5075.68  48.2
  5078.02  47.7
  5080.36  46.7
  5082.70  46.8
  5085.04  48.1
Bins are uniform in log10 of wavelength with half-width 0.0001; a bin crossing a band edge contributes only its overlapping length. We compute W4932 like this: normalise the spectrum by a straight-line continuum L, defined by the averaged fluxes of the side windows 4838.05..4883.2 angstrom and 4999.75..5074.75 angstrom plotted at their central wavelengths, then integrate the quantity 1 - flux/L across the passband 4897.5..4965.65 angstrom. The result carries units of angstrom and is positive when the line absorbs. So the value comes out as -2.2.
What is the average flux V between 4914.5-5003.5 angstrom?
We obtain 49.9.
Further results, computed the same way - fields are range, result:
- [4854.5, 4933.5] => 48.6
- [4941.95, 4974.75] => 51.1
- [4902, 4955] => 50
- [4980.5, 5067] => 49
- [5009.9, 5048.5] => 48.2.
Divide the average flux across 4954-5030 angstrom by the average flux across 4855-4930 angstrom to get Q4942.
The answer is 1.02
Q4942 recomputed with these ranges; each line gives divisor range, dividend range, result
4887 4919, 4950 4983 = 1.02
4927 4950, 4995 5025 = 0.96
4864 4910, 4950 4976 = 1.04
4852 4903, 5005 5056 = 1.01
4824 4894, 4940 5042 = 1.01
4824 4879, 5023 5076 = 1.01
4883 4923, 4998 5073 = 0.99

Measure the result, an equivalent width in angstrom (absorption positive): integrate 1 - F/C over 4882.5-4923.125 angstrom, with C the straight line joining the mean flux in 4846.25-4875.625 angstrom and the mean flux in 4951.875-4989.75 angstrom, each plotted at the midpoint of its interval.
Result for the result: -1.0 angstrom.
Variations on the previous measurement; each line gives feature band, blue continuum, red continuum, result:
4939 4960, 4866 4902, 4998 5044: -0.7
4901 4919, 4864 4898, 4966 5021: -0.6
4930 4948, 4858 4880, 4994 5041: -1.1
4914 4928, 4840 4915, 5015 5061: 0.2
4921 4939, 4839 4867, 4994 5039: -0.4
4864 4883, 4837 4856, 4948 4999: 0.8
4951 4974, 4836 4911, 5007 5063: -0.9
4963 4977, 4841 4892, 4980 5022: -1.0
